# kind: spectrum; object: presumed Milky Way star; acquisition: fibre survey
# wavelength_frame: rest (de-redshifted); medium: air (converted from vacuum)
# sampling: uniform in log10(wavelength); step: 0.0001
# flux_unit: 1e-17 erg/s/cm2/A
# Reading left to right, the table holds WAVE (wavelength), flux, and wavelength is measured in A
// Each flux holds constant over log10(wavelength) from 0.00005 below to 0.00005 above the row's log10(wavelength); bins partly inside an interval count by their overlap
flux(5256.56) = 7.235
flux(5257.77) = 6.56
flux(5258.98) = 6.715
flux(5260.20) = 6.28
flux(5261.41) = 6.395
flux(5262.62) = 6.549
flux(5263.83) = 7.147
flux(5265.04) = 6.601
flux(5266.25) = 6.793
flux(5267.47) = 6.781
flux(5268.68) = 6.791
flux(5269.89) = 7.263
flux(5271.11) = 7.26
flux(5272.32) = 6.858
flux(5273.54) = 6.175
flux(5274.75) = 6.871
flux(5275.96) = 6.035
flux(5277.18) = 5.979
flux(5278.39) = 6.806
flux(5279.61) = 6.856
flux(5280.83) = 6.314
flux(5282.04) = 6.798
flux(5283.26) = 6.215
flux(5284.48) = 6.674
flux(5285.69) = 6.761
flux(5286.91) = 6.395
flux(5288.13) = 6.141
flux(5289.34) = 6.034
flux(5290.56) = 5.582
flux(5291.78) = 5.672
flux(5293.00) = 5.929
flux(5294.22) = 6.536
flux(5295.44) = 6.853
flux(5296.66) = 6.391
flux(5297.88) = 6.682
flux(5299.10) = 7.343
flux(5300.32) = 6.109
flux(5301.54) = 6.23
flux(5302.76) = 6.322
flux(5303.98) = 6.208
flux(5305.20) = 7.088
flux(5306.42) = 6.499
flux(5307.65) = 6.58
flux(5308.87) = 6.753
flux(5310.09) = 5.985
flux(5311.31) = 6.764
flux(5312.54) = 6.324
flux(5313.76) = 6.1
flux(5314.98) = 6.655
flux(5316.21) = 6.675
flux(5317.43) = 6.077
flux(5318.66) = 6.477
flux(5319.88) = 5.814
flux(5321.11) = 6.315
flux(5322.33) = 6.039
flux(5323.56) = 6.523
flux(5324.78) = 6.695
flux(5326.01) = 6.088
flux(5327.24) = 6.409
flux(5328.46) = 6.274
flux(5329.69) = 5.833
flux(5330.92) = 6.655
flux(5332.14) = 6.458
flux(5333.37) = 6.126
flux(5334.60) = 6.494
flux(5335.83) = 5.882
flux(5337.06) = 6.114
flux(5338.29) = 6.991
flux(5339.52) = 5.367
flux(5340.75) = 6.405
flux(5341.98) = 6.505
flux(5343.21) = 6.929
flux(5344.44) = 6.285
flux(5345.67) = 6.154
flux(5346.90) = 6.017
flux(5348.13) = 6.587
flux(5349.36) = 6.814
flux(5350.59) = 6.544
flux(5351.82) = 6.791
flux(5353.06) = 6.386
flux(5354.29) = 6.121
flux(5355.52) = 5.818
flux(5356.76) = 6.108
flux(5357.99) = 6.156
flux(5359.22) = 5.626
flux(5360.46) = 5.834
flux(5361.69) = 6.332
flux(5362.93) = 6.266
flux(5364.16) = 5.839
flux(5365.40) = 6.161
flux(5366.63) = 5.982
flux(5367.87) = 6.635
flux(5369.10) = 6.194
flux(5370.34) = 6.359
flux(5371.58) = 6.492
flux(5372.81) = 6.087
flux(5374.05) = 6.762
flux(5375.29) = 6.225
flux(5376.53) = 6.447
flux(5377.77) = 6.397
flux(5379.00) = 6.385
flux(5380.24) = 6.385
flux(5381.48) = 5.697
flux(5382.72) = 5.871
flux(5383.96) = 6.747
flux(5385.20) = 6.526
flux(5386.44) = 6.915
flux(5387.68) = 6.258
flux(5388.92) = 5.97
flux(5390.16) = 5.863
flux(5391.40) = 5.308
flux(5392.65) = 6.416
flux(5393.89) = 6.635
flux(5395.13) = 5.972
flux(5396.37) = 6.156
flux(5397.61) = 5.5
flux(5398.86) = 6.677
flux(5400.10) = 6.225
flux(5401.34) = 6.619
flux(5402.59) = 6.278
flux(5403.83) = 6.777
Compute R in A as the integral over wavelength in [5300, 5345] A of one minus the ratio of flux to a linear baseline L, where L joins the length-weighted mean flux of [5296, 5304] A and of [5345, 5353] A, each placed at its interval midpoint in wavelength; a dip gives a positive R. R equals 0.9 A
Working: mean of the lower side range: 6.49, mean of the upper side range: 6.48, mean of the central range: 6.35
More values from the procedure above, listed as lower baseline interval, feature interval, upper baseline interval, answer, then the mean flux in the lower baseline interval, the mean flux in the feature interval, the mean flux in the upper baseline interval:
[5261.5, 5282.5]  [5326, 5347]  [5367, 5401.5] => 0.52 A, 6.69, 6.29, 6.27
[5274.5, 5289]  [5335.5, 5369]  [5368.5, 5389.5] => 0.66 A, 6.47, 6.25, 6.34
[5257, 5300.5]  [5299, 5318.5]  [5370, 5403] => 0.01 A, 6.54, 6.46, 6.26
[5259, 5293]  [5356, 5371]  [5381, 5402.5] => 0.37 A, 6.51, 6.12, 6.2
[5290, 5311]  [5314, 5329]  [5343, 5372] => 0.05 A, 6.41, 6.33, 6.26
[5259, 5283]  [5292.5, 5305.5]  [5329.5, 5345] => 0.01 A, 6.65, 6.51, 6.32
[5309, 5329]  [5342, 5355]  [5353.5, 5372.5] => -0.54 A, 6.34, 6.46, 6.13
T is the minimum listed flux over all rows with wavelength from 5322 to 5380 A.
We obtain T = 5.367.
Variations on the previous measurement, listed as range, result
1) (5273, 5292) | 5.582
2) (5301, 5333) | 5.814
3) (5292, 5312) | 5.929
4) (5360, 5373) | 5.834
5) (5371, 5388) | 5.697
